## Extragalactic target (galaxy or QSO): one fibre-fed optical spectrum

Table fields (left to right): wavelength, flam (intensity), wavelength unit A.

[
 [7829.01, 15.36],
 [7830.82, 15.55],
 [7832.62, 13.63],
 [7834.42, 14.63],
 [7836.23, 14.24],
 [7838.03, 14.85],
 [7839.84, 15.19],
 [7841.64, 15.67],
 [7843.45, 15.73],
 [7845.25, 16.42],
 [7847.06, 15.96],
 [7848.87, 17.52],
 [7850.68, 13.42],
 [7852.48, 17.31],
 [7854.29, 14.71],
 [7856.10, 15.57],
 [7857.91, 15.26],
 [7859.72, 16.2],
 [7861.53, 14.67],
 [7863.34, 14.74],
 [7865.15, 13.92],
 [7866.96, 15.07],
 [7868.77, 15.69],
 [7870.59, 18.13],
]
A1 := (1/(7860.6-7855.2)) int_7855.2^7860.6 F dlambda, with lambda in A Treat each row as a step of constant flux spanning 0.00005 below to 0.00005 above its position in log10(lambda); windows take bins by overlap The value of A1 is 15.7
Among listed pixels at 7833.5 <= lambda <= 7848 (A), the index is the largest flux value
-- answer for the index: 16.42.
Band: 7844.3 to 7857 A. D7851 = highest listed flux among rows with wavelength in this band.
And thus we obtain 17.52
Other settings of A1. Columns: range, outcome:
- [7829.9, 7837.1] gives 14.5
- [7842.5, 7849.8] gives 16.4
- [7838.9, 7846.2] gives 15.7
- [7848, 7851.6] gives 15.5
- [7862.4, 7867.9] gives 14.6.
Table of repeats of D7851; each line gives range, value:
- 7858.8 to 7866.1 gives 16.2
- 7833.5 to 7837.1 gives 14.63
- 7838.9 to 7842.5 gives 15.67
